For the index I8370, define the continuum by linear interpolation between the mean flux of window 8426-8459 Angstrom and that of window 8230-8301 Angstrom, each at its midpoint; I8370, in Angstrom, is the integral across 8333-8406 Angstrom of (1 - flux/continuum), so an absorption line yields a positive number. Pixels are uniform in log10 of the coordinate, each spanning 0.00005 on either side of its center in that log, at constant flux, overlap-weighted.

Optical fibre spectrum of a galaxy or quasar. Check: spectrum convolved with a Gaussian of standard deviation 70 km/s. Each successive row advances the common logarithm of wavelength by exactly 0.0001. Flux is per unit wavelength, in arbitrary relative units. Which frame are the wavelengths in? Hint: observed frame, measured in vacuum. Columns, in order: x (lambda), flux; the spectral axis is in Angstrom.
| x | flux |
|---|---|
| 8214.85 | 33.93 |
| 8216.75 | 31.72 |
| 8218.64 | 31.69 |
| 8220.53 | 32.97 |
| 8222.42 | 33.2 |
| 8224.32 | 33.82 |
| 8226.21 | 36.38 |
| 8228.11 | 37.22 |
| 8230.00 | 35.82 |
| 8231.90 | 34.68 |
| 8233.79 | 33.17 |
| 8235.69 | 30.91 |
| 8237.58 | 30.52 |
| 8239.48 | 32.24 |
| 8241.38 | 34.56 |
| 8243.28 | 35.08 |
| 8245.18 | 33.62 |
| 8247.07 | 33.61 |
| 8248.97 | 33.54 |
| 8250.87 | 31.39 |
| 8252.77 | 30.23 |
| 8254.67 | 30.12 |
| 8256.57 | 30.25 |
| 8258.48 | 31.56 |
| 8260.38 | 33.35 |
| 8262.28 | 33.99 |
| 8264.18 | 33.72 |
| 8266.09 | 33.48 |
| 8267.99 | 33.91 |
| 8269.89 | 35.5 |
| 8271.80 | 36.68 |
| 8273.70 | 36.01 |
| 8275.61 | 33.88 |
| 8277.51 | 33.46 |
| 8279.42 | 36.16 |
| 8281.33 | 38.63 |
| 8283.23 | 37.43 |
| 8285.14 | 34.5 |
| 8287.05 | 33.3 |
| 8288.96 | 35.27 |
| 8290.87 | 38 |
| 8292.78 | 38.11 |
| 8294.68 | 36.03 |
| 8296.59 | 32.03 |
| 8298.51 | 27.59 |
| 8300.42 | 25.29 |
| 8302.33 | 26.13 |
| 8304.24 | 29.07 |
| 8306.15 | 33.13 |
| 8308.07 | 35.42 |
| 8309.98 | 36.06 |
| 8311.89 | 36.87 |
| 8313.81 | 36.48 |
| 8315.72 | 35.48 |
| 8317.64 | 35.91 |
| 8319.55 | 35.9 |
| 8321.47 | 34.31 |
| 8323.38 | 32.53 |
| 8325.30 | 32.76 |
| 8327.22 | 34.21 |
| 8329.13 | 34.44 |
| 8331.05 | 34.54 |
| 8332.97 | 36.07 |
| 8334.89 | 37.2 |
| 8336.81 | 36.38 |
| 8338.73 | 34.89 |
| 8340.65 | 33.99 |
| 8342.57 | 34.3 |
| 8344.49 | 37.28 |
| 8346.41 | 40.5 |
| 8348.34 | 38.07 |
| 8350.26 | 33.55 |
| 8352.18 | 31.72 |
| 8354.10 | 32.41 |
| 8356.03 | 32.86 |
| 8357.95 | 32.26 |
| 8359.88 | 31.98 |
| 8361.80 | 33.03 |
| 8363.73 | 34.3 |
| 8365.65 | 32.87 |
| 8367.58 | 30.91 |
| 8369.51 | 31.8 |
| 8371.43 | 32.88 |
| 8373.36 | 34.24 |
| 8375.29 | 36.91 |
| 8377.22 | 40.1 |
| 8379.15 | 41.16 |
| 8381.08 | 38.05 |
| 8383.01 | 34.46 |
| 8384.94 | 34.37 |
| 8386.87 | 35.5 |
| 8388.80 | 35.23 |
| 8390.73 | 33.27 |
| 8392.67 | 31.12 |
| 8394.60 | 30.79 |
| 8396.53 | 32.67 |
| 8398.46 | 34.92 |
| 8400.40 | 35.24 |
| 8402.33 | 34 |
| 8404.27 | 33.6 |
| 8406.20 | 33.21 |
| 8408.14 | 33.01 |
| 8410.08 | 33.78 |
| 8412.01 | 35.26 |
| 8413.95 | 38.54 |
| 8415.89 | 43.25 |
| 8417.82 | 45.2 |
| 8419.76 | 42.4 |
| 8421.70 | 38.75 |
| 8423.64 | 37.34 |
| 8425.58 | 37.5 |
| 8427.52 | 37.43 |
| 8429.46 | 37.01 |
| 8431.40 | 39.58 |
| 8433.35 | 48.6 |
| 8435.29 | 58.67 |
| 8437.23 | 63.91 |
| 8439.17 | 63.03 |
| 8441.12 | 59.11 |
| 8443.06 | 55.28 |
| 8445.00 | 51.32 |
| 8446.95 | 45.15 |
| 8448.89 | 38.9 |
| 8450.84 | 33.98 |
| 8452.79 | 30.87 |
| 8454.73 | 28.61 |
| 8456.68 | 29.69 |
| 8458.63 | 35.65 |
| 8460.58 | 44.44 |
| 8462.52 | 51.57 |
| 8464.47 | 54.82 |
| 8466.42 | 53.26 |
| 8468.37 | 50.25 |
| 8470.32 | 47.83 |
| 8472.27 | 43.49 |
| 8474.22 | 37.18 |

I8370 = 9.9 Angstrom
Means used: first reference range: 33.6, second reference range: 44.6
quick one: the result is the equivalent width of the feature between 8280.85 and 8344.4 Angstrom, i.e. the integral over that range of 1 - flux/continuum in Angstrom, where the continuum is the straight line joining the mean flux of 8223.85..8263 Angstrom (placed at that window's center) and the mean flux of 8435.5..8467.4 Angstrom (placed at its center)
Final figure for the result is 5.5 Angstrom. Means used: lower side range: 33.1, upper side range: 46.5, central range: 34.3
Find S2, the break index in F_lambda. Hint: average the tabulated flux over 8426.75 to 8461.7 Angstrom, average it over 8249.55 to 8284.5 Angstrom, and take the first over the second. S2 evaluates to 1.32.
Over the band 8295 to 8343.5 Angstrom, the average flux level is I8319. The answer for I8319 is 33.7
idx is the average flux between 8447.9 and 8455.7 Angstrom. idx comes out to 33.1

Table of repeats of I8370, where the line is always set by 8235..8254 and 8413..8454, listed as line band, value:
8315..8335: 1.6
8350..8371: 4.0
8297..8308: 2.2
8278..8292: -0.4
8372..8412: 7.0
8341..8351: 0.7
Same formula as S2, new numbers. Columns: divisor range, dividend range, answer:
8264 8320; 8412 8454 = 1.30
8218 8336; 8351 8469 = 1.15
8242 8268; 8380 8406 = 1.04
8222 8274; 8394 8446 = 1.26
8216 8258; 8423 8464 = 1.34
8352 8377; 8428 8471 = 1.40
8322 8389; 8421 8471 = 1.30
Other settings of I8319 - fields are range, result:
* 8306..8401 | 34.7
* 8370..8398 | 35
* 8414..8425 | 41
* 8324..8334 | 34.4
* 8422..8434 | 39.3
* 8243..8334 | 33.9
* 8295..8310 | 30.5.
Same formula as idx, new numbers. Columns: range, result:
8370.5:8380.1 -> 37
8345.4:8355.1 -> 35.2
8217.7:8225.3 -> 33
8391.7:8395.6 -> 31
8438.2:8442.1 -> 61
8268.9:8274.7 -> 36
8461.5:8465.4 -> 53.2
